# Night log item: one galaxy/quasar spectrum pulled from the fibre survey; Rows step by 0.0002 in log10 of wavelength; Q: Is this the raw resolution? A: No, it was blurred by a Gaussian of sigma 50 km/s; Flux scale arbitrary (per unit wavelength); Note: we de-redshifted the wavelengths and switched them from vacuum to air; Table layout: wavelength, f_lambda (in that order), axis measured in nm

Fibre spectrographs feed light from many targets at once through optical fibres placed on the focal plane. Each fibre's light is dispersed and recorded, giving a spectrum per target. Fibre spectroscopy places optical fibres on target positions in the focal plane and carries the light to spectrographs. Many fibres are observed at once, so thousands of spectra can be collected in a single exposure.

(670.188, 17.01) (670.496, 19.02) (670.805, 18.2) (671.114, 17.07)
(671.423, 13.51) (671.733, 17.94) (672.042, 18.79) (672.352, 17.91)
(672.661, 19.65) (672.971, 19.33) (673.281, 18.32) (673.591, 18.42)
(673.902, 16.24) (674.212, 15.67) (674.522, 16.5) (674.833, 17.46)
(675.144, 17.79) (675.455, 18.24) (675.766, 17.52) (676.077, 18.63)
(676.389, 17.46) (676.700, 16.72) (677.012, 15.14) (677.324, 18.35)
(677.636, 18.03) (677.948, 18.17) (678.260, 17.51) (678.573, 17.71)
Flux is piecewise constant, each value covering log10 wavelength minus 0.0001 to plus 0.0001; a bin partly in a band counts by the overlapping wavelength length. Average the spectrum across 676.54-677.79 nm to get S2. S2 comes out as 17.1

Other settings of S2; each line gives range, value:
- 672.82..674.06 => 18.1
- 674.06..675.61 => 17.1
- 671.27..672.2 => 16.7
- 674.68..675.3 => 17.6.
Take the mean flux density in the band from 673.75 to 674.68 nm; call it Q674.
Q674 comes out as 16.2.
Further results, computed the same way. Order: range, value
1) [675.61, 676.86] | 17.6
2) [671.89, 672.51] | 18.4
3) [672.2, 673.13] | 19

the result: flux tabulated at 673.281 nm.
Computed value 18.32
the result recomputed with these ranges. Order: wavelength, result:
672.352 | 17.91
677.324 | 18.35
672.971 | 19.33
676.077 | 18.63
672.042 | 18.79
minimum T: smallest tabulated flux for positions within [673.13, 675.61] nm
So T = 15.67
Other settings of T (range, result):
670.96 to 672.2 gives 13.51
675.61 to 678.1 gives 15.14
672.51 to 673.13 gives 19.33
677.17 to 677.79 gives 18.03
